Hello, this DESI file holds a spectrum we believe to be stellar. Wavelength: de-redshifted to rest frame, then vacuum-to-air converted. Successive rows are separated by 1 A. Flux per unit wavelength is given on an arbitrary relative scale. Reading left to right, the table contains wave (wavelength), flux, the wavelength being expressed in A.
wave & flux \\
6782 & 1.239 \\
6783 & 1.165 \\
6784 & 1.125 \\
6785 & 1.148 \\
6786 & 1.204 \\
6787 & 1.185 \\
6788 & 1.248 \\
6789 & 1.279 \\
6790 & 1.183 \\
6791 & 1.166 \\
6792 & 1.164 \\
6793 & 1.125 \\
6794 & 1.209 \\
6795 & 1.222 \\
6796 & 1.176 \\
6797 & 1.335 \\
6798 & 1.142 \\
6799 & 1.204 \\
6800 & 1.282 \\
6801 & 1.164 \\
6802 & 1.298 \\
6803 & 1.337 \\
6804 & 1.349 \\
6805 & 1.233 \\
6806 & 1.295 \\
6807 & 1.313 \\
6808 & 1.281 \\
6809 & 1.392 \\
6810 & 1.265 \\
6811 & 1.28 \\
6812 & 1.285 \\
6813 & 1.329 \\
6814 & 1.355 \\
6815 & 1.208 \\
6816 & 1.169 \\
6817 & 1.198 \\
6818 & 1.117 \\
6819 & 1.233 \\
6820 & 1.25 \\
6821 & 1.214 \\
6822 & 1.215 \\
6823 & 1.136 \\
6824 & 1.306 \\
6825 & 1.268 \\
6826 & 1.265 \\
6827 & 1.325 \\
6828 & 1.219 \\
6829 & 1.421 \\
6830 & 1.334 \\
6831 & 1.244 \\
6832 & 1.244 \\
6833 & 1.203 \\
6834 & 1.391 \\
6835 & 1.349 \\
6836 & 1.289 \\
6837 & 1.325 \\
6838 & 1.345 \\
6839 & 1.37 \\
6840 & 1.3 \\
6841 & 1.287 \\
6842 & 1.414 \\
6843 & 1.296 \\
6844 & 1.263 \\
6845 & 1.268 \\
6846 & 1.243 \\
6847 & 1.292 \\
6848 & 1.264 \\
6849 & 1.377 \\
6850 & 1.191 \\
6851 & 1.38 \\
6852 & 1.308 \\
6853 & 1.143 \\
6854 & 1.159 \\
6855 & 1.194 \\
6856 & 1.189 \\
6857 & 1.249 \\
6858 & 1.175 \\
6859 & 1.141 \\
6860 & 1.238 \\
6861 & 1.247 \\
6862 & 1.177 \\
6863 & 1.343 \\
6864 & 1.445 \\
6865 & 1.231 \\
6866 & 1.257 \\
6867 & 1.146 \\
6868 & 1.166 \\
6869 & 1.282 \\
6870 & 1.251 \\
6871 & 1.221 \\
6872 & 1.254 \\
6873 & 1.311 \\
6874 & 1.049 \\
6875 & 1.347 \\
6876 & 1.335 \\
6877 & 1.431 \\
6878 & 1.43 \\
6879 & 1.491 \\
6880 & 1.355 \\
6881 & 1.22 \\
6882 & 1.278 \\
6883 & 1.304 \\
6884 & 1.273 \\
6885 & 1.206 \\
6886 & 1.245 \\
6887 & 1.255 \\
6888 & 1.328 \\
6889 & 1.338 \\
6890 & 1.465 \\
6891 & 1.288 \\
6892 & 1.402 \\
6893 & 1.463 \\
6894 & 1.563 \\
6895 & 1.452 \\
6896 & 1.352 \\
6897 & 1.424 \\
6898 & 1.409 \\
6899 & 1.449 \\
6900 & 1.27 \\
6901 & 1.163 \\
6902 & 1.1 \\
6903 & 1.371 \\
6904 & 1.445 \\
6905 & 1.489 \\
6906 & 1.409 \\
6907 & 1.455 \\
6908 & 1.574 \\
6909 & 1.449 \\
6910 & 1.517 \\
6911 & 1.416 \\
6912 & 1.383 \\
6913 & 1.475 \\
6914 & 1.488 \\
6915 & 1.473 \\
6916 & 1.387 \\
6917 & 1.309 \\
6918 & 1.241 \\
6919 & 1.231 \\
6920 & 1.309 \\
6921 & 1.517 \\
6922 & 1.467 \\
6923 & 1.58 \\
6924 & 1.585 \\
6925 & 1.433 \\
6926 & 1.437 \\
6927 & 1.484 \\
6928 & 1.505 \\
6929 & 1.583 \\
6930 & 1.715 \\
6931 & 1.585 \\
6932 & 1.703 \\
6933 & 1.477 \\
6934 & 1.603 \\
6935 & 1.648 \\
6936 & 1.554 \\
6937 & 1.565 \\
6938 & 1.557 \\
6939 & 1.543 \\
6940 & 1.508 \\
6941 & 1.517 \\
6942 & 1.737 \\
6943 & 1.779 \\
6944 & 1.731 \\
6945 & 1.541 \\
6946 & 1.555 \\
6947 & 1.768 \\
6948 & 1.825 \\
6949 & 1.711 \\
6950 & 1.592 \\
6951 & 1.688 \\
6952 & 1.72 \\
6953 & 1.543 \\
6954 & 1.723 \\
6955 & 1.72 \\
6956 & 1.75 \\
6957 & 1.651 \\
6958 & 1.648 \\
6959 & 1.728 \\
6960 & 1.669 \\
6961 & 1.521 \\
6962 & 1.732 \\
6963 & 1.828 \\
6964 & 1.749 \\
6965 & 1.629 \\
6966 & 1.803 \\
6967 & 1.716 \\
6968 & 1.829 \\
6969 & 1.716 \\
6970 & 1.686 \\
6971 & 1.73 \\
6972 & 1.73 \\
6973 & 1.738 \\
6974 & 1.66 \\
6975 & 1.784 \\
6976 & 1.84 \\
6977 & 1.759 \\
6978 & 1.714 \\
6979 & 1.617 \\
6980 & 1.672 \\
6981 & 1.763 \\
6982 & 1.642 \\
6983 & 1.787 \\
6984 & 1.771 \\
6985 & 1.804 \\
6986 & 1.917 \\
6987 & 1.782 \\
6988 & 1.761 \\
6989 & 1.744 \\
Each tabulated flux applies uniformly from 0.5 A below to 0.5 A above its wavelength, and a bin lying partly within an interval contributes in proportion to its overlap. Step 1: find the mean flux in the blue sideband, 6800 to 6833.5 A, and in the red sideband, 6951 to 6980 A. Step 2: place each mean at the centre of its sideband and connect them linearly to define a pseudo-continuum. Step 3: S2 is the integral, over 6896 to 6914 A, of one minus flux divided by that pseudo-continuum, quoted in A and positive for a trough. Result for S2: 1.5 A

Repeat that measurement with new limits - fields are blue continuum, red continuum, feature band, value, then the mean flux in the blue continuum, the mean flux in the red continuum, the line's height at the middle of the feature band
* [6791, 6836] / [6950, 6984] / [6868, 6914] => 4.1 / 1.26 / 1.71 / 1.49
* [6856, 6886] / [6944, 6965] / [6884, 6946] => 1.3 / 1.27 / 1.68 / 1.49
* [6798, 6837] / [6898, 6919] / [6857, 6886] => 1.5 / 1.27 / 1.39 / 1.34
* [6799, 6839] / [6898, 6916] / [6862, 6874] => 0.9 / 1.28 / 1.41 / 1.35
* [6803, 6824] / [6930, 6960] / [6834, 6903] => 6.0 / 1.26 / 1.65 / 1.42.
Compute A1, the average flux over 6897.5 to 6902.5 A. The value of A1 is 1.28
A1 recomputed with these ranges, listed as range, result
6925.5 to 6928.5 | 1.48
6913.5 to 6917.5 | 1.41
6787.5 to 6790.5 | 1.24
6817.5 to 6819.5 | 1.18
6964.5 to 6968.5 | 1.74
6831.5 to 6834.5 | 1.28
